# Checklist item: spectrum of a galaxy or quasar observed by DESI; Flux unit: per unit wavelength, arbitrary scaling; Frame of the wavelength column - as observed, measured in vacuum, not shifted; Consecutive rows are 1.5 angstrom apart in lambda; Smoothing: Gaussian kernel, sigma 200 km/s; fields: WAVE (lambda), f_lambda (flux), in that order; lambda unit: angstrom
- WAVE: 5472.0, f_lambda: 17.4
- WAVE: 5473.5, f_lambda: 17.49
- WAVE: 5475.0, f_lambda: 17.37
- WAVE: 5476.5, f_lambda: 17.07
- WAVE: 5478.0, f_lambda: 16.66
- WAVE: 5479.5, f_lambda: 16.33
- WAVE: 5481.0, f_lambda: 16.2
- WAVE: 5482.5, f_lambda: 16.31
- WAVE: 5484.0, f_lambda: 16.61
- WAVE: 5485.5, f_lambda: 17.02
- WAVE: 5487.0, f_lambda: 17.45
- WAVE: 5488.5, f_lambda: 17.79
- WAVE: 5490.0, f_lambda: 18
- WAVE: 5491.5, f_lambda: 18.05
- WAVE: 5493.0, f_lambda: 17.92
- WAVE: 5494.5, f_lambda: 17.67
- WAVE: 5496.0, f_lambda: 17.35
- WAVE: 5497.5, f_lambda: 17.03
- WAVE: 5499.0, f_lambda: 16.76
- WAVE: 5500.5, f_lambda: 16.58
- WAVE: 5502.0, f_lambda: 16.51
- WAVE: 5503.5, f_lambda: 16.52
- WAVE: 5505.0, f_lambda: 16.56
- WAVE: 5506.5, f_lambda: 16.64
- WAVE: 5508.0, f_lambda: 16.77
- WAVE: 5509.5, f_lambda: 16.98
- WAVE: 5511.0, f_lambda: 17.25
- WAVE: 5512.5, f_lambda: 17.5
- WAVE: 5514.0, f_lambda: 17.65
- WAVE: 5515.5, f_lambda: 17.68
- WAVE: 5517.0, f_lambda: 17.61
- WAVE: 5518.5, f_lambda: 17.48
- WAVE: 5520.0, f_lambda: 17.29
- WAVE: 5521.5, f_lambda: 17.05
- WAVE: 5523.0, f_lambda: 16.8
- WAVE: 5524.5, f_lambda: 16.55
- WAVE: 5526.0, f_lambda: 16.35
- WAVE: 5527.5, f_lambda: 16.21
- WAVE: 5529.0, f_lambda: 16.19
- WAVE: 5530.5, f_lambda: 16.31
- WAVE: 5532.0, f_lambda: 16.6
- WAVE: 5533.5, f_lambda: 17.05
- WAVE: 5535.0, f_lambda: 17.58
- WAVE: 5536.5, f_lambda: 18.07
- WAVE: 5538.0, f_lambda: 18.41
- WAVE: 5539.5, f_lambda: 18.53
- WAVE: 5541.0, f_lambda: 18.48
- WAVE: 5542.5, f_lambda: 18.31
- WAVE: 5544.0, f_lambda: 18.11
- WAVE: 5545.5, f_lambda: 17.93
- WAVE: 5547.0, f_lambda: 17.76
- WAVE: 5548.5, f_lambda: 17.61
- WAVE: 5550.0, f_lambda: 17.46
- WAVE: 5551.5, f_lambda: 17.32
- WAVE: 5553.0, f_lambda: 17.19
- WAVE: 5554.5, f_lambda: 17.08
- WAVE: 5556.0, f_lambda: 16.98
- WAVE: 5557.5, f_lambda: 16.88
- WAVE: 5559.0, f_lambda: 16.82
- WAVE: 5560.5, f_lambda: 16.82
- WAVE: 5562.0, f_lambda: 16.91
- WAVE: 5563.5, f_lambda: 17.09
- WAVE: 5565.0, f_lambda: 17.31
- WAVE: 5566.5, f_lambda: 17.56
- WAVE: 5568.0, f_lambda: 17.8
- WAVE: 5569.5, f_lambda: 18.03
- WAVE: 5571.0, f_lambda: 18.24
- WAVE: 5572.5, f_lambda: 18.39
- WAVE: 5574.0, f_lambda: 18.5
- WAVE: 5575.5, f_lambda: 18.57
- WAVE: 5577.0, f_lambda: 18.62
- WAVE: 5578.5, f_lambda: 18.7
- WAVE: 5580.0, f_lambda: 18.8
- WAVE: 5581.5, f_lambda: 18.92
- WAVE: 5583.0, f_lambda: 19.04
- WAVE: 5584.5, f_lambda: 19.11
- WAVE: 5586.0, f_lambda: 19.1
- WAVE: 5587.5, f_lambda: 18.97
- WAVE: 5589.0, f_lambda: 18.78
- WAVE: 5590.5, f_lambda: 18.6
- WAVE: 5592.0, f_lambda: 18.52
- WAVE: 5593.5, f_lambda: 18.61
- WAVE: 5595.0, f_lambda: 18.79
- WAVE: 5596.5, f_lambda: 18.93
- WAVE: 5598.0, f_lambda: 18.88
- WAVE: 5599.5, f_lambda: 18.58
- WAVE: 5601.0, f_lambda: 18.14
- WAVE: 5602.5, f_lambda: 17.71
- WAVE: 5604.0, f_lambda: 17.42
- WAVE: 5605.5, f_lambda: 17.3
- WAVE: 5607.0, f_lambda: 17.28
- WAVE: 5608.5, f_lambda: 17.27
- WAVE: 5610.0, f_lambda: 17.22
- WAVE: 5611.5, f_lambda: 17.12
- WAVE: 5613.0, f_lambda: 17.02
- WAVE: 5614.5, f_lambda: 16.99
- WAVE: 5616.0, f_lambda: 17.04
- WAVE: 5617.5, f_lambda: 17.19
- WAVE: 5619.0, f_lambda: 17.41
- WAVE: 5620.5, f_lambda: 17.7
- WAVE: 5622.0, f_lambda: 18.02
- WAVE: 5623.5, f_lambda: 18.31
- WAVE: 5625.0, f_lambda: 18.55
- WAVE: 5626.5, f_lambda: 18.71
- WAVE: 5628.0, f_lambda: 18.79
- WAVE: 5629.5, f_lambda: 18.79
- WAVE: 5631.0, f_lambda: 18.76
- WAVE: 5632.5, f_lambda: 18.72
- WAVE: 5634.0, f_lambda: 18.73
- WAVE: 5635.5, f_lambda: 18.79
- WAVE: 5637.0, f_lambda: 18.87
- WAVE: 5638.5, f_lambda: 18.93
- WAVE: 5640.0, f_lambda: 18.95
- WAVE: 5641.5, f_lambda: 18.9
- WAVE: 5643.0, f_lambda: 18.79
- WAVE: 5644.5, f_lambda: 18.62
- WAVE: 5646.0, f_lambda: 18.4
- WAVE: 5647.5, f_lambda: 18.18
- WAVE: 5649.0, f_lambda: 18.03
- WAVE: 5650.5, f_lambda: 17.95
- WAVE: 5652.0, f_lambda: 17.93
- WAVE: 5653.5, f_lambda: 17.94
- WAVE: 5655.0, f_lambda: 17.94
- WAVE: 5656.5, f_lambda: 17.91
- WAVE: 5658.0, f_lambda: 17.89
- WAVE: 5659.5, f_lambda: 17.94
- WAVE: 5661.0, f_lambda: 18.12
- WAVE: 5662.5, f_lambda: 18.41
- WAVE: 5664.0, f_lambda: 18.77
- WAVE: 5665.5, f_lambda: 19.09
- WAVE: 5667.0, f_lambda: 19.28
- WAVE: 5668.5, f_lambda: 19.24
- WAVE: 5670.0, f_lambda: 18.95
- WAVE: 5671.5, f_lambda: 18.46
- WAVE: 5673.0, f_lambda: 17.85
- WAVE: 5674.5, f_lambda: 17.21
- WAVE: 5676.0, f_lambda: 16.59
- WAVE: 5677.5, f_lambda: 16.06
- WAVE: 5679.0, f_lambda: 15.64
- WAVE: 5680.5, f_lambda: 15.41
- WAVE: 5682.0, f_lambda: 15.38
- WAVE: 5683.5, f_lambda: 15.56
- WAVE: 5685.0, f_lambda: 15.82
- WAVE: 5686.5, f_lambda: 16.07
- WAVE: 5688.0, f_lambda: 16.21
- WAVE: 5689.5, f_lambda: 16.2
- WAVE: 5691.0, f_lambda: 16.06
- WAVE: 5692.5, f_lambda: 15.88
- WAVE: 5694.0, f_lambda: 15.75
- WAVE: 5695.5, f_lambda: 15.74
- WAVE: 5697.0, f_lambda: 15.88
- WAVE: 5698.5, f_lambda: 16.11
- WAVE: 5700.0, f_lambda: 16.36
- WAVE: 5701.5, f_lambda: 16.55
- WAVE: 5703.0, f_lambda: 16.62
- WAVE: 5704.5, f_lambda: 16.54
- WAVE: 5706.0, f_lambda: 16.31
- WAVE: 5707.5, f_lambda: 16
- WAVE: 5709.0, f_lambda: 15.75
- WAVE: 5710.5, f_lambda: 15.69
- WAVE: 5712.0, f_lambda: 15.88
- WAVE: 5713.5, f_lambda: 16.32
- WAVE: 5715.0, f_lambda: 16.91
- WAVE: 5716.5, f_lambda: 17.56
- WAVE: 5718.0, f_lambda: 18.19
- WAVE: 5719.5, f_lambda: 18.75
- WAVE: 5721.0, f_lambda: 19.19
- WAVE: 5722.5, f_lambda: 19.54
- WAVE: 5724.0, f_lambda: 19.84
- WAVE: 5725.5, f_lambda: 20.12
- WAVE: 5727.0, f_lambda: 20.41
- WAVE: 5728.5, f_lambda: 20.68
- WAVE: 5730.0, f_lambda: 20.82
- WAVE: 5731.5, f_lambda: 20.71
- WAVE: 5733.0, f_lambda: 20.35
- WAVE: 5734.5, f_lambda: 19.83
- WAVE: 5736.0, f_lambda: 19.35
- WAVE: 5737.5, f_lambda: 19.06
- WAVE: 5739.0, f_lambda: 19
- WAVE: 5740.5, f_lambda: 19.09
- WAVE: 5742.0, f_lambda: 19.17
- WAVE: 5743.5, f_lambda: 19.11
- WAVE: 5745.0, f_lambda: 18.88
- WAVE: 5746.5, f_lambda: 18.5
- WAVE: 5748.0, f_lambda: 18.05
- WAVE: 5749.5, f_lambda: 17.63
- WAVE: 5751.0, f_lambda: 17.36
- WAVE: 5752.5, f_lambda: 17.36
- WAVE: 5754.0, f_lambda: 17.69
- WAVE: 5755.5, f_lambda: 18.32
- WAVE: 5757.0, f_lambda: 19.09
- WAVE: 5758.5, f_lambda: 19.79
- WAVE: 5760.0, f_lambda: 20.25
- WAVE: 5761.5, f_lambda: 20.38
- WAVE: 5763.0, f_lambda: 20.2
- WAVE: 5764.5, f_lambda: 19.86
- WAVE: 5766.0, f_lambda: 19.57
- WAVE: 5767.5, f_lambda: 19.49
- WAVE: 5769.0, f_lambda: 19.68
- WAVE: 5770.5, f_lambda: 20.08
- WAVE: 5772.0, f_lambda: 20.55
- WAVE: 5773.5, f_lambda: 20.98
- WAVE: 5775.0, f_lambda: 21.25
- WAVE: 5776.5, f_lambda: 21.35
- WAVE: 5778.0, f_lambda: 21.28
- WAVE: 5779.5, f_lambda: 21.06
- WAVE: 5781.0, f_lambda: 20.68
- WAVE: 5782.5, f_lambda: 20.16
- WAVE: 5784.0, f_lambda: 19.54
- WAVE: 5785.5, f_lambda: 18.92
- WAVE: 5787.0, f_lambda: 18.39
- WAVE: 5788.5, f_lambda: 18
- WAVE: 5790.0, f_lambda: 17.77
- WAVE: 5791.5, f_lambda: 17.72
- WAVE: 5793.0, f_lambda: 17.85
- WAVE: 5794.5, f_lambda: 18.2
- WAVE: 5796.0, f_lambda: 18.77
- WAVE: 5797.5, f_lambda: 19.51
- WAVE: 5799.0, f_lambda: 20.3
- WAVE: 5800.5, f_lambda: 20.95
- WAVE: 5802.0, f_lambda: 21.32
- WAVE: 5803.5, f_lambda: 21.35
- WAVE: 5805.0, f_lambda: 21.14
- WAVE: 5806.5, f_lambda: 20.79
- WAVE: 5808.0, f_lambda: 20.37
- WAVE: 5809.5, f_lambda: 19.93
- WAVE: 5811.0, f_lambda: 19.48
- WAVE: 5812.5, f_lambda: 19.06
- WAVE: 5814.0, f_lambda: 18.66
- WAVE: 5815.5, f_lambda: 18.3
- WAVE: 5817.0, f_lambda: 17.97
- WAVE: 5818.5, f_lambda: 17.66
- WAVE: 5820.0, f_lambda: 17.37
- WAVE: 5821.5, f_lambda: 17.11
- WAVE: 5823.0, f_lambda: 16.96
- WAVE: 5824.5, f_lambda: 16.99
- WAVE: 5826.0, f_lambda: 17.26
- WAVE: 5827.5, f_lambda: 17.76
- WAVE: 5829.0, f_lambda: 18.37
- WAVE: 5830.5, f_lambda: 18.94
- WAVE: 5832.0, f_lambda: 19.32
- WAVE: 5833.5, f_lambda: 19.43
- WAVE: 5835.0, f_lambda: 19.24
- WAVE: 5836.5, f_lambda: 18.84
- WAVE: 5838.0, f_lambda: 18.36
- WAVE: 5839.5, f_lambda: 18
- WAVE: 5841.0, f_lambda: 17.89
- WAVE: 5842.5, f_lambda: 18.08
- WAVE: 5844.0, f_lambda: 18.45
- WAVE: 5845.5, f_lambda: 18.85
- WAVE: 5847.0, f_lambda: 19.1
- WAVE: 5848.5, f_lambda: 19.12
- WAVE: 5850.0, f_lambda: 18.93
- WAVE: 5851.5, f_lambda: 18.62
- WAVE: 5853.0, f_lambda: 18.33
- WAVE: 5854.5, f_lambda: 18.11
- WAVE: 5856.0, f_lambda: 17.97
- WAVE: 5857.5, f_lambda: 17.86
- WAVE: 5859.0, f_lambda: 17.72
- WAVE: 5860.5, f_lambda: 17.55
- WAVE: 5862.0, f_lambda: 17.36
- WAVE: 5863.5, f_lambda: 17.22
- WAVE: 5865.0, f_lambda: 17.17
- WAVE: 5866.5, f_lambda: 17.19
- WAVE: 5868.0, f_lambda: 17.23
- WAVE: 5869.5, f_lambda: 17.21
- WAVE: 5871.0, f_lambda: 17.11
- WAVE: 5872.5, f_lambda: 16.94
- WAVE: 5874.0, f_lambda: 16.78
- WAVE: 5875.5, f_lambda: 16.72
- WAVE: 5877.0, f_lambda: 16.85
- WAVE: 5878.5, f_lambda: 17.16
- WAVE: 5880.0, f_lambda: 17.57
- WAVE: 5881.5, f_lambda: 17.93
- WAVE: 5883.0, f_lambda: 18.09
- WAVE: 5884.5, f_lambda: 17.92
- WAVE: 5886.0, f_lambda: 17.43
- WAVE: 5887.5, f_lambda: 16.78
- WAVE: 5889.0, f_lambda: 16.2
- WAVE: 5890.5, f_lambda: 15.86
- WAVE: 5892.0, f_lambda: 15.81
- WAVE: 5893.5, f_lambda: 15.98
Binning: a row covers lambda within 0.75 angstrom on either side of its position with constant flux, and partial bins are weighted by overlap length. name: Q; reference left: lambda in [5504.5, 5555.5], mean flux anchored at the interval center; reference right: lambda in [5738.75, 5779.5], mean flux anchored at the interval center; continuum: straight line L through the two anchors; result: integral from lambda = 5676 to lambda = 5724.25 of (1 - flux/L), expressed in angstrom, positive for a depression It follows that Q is 6.1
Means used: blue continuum 17.3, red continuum 19.4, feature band 16.5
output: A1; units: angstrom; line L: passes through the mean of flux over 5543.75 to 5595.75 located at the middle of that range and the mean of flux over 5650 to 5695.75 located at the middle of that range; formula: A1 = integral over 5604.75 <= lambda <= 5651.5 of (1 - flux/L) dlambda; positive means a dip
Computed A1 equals -1.45 angstrom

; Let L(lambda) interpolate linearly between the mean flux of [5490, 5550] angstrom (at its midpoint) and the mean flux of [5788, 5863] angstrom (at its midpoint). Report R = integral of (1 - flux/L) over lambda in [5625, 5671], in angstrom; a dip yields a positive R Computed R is -1.76 angstrom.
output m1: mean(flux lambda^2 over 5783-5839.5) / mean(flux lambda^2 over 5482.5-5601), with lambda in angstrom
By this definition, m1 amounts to 1.2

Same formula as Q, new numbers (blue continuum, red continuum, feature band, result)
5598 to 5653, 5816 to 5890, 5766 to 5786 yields -2.75 angstrom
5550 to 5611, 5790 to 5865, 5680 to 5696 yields 2.14 angstrom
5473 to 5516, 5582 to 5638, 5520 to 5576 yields 0.61 angstrom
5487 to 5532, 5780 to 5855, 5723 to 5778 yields -3.30 angstrom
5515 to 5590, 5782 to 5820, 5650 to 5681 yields 0.92 angstrom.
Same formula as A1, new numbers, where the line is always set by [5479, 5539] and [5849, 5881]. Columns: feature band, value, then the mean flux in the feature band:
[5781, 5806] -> -2.85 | 19.4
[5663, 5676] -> -0.91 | 18.5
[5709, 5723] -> -0.07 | 17.4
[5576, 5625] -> -2.70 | 18.1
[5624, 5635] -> -0.95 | 18.7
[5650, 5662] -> -0.49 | 18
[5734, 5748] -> -1.35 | 19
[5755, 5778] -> -3.59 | 20.1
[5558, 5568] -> 0.01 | 17.1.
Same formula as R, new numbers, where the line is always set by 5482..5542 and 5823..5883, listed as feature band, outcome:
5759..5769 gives -1.2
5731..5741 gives -1.1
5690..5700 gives 0.9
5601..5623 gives 0.0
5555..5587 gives -1.3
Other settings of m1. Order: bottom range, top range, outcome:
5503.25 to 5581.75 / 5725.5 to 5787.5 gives 1.21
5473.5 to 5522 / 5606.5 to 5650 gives 1.11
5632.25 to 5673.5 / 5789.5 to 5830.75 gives 1.08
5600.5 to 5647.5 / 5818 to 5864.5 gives 1.08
